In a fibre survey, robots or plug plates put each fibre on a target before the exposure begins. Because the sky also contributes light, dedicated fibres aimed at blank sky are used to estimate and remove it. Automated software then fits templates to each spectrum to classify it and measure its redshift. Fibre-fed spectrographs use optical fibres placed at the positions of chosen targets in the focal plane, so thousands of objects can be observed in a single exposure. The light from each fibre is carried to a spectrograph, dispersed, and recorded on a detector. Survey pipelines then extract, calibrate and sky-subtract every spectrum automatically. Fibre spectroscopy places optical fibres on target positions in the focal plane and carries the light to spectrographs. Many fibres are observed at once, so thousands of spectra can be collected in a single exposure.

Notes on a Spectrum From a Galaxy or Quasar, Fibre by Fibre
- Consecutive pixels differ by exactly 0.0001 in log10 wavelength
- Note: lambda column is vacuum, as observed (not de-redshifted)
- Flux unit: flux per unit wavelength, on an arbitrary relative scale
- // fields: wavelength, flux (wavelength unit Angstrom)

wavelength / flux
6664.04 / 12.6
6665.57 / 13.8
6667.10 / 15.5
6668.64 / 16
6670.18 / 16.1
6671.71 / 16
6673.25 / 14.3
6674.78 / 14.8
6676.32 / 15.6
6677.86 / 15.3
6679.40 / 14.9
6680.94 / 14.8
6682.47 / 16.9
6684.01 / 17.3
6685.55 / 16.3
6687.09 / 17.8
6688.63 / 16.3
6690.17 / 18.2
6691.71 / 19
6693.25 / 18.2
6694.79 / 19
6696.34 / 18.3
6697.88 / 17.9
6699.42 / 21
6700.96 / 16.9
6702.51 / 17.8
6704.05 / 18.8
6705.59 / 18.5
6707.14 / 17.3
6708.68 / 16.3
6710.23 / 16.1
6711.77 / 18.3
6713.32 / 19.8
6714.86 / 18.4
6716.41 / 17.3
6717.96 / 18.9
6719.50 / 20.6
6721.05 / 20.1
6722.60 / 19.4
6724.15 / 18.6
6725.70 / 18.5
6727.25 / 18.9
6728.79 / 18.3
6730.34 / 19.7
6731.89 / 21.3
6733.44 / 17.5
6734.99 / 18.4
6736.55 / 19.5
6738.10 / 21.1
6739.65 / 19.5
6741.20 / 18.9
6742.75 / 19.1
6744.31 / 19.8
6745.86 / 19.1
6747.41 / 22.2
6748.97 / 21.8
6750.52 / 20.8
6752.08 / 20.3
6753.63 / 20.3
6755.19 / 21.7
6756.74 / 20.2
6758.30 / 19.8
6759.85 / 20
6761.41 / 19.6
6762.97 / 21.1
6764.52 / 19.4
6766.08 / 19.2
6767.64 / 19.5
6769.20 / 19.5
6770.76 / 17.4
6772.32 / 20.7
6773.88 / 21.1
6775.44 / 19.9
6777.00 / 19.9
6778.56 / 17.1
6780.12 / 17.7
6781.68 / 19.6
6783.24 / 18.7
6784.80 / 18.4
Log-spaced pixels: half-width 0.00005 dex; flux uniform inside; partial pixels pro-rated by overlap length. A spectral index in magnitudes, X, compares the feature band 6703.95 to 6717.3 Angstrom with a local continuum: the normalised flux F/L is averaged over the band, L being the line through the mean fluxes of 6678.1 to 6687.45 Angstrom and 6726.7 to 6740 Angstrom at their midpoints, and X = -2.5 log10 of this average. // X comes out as 0.007 mag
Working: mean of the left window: 16.2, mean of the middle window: 17.8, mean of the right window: 19.4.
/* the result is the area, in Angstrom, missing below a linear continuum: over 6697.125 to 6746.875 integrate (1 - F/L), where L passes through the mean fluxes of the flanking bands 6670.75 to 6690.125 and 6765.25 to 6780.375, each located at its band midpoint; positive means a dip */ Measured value -3.9 Angstrom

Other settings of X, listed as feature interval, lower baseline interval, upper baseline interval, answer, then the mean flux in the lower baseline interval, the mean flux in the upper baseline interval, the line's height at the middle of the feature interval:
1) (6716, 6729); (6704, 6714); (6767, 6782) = -0.06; 17.8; 19.2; 18.1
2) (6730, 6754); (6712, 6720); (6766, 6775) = -0.04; 18.9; 19.6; 19.2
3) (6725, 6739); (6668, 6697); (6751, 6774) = -0.03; 16.6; 20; 18.7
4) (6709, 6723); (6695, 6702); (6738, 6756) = 0.03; 18.5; 20.4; 19.2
